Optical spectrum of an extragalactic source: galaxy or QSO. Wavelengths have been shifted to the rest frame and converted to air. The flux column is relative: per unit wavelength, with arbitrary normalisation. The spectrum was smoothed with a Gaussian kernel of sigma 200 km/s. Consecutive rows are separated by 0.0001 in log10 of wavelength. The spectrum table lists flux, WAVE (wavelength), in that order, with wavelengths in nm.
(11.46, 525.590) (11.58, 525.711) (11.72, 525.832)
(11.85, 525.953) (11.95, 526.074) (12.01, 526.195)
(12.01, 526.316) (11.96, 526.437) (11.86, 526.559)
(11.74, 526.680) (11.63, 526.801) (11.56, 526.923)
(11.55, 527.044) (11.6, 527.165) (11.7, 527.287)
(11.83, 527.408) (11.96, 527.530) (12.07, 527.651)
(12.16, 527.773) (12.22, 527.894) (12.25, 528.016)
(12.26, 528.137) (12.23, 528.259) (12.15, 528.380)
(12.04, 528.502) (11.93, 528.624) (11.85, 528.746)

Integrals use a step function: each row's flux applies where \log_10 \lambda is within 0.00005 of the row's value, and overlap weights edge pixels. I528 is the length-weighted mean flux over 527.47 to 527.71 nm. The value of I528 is 12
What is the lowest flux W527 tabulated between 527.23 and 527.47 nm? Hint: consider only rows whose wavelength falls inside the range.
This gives 11.7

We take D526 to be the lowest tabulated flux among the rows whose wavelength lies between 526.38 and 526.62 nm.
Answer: 11.86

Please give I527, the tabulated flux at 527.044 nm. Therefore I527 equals 11.55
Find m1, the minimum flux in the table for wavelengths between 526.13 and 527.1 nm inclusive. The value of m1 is 11.55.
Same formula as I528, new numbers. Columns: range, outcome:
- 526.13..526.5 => 12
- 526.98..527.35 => 11.6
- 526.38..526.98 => 11.7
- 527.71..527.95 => 12.2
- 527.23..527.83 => 11.9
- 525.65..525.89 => 11.7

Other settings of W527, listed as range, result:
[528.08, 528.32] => 12.23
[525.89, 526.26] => 11.85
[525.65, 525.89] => 11.58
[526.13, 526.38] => 12.01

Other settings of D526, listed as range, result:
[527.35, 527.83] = 11.83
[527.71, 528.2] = 12.16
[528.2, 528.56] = 12.04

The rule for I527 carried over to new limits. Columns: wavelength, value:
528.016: 12.25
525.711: 11.58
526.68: 11.74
